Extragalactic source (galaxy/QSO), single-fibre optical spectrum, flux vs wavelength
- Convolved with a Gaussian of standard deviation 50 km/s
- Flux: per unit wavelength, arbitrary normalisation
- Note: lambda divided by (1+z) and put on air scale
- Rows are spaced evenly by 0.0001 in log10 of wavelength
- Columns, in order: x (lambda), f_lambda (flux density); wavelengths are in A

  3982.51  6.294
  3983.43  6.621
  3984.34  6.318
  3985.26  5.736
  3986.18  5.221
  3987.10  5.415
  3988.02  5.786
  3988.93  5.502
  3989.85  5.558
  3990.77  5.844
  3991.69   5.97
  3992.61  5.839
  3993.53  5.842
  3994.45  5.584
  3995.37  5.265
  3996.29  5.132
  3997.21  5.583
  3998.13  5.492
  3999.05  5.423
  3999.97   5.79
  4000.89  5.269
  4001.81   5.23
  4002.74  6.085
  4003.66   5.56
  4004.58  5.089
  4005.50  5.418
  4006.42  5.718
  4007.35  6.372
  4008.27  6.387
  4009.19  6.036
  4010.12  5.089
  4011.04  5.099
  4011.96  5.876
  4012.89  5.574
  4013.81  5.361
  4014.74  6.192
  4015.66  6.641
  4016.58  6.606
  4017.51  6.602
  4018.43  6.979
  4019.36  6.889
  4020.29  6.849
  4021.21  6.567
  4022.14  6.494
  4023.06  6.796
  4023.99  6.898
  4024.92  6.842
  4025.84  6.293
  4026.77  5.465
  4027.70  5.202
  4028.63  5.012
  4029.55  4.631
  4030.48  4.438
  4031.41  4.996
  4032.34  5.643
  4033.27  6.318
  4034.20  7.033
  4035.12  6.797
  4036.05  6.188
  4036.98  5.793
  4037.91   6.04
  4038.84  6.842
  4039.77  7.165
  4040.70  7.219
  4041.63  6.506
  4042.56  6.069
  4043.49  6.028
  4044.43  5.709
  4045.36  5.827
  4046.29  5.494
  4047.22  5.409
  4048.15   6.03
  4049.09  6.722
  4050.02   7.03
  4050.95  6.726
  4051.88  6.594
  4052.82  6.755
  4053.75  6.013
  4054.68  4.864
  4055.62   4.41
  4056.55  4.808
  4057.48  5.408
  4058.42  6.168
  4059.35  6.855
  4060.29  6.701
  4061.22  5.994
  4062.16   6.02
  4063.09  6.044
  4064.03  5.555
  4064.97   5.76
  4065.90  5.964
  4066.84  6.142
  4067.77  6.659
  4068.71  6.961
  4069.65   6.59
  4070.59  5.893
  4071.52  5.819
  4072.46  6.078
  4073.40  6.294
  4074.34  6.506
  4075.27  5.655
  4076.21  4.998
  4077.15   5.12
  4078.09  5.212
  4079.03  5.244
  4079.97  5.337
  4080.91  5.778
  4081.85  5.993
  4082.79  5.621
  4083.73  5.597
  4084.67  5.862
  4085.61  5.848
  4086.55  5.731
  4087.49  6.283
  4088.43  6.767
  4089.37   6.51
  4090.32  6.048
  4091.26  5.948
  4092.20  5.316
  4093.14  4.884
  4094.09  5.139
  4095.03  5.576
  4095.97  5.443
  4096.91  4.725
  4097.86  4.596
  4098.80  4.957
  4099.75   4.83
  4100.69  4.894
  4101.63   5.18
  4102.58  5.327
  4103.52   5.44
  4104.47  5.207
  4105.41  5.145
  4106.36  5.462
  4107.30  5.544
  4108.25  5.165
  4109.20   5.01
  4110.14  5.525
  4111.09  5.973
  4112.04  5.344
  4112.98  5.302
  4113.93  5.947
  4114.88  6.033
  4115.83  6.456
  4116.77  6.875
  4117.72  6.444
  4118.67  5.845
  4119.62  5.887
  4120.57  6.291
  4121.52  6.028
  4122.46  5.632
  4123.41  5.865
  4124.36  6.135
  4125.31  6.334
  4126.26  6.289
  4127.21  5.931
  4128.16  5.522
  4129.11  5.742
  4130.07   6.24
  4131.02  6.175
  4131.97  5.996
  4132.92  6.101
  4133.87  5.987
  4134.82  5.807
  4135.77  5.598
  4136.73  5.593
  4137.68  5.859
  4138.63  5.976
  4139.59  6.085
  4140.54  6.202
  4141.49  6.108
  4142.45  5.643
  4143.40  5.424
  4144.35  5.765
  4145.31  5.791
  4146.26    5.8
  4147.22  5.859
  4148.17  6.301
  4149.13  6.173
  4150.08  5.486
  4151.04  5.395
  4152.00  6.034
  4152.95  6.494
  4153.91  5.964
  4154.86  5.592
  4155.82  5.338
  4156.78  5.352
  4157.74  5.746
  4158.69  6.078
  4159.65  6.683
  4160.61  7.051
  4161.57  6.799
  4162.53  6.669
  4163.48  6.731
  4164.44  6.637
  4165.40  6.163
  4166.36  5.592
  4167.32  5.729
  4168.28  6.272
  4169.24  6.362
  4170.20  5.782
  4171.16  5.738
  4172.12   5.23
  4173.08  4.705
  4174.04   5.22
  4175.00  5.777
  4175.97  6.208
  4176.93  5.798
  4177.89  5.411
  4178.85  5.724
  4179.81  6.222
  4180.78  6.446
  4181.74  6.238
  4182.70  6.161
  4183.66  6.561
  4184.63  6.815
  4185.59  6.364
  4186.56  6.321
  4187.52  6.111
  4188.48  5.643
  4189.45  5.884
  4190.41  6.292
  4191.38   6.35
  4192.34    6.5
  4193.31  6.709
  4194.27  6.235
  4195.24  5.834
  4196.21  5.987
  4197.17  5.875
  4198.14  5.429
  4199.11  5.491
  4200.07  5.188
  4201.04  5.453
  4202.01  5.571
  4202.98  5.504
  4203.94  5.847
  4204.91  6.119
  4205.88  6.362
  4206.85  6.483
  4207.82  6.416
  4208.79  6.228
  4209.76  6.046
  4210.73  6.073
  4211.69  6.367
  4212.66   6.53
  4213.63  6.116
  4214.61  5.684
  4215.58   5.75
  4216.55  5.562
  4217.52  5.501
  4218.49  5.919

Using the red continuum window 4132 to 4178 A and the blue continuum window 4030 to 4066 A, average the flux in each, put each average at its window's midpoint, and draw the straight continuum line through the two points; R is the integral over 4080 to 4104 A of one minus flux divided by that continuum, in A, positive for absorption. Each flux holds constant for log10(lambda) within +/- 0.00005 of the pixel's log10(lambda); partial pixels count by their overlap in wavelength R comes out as 1.88 A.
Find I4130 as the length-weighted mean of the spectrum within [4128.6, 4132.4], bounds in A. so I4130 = 6.02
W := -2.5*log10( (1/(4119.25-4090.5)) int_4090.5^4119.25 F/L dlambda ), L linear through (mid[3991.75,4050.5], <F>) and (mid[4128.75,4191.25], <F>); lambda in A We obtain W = 0.10 mag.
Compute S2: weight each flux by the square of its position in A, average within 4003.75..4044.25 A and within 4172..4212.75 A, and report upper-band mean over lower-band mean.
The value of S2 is 1.07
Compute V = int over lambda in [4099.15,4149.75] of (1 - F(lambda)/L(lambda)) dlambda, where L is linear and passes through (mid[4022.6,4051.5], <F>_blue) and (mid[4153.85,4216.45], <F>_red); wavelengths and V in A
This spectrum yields 2.2 A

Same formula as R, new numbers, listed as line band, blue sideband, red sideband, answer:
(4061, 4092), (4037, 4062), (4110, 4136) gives 0.7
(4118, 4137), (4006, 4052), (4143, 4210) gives 0.3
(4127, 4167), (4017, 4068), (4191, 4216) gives 0.4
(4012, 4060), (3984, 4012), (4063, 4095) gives -3.2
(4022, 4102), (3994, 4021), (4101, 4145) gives -0.7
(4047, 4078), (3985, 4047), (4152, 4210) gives -0.3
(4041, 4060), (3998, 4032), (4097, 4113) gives -1.3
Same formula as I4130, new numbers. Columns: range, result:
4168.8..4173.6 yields 5.56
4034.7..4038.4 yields 6.2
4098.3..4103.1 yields 5.04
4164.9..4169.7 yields 6.02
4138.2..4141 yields 6.08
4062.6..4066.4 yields 5.83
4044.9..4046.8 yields 5.66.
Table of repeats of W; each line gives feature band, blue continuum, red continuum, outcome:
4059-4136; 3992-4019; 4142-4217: 0.019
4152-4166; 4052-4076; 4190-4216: -0.039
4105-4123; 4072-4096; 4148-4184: 0.007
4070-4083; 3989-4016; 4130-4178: 0.019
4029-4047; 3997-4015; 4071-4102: -0.079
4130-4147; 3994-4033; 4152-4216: 0.016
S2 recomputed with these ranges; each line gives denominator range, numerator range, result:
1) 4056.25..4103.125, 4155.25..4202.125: 1.10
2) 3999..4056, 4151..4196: 1.08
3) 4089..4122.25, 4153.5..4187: 1.12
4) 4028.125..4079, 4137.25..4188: 1.06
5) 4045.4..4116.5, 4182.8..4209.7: 1.12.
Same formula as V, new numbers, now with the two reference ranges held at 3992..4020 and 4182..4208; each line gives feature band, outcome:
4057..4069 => -0.6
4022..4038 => -0.2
